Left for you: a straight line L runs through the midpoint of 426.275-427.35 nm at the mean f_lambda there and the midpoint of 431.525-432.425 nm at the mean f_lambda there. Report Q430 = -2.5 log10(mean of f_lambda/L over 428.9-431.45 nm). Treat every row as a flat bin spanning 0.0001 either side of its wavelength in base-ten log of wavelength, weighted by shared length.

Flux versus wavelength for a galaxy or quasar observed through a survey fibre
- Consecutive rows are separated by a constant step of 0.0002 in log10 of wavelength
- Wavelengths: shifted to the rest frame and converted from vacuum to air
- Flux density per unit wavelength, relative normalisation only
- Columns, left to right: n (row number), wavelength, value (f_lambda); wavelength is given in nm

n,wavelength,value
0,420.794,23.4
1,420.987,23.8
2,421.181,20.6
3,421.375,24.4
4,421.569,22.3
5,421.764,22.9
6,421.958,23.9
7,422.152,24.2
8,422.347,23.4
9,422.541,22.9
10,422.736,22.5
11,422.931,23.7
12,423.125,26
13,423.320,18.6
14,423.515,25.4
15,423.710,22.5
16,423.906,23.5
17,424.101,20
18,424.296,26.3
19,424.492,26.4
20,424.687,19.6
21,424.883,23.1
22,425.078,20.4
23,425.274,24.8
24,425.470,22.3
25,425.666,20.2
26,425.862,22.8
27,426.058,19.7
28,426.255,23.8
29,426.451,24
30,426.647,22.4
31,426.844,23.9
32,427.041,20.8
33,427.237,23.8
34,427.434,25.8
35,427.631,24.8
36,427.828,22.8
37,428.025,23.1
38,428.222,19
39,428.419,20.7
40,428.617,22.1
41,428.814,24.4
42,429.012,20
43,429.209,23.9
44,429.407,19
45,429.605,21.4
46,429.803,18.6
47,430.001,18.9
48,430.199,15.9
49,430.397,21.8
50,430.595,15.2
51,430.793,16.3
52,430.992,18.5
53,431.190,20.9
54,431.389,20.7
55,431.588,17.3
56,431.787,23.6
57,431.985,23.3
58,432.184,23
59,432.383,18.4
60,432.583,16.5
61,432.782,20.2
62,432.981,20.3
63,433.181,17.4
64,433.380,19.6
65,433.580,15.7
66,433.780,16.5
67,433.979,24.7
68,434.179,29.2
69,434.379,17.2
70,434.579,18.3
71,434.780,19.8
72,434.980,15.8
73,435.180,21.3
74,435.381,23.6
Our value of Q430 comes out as 0.14 mag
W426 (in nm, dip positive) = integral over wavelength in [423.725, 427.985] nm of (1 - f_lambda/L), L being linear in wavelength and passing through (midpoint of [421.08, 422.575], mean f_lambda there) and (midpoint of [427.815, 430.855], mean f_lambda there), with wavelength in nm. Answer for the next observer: -0.28 nm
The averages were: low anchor 23.1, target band 22.9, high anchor 20.2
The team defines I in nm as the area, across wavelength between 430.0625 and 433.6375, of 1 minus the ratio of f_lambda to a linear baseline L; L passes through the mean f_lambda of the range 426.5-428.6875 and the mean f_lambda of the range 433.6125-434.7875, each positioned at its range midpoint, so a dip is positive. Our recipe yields 0.37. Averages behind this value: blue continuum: 22.7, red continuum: 20.7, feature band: 19.2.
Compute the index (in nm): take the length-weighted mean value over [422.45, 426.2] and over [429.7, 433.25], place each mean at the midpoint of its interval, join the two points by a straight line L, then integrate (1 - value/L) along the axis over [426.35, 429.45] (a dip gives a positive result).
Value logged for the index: -0.24 nm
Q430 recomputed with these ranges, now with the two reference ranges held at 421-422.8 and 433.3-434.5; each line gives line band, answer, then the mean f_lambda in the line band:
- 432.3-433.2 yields 0.114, 18.7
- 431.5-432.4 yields -0.028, 21.4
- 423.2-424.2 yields 0.028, 22.1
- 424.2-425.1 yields -0.044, 23.4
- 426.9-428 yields -0.083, 23.6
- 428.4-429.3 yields -0.039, 22.3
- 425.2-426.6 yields -0.014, 22.5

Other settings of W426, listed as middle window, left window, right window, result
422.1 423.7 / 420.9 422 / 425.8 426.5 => -0.03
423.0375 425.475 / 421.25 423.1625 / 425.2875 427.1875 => -0.01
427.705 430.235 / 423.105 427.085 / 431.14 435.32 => 0.06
